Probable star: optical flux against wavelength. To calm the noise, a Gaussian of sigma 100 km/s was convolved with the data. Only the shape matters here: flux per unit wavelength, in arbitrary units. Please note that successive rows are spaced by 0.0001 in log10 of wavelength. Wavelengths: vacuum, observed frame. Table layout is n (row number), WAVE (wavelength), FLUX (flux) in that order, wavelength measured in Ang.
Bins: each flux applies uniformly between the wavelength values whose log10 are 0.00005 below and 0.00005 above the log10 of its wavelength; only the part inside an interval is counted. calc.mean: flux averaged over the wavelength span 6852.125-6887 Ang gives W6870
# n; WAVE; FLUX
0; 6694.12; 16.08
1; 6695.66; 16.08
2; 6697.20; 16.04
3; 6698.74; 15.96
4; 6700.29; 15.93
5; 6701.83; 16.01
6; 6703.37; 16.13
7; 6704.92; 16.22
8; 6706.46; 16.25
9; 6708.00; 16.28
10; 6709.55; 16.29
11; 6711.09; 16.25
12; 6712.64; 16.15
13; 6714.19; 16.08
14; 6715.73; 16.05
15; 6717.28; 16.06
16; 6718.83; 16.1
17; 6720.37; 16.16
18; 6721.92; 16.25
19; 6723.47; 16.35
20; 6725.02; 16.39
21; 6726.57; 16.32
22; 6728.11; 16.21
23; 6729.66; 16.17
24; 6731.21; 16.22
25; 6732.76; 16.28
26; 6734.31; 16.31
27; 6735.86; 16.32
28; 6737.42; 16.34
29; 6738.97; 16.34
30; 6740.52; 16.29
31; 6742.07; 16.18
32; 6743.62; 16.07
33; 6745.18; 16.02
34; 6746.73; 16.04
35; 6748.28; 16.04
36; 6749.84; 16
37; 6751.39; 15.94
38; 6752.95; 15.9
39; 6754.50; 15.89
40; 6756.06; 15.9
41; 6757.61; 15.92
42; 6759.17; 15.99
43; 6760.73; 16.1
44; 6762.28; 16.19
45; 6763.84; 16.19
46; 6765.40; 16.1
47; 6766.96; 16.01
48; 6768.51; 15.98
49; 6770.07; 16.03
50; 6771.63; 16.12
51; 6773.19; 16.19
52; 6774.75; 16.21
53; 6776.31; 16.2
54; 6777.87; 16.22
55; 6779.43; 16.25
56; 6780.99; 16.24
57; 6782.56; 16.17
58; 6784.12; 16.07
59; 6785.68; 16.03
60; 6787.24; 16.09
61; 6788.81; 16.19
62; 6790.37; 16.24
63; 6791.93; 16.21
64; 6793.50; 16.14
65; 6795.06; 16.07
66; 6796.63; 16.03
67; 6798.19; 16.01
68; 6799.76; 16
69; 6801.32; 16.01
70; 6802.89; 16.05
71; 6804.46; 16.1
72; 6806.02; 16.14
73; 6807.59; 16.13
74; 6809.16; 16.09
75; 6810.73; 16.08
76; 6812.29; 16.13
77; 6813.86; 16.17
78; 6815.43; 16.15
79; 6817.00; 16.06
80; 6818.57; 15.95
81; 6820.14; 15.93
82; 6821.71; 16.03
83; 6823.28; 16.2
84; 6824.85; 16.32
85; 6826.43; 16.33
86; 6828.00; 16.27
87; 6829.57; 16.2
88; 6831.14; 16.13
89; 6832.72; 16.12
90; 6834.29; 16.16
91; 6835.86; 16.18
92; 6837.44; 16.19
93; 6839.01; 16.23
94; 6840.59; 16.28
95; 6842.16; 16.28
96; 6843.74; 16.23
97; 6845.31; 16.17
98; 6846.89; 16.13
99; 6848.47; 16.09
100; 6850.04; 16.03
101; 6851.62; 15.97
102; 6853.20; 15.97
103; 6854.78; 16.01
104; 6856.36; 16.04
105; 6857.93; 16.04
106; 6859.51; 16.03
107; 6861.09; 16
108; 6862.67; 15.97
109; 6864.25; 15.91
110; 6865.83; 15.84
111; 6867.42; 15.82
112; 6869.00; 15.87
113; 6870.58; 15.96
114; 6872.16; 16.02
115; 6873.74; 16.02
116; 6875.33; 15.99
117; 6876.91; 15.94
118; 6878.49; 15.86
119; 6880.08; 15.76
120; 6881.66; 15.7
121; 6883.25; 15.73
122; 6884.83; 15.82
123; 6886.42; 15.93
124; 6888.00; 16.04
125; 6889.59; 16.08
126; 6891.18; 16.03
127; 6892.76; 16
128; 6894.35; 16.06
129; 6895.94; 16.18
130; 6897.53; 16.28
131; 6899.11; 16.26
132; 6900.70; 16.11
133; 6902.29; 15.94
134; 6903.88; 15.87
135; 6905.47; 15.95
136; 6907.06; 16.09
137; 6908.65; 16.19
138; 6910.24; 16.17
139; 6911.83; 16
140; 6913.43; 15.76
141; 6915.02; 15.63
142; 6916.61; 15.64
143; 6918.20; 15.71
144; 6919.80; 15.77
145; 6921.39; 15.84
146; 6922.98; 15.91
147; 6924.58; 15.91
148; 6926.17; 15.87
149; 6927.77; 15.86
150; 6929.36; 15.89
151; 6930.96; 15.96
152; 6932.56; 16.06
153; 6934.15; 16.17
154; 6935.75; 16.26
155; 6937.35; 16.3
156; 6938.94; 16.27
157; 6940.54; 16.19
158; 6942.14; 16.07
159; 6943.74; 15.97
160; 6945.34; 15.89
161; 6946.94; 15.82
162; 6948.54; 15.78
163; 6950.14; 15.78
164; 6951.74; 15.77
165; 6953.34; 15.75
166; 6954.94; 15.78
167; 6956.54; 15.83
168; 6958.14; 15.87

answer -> 15.9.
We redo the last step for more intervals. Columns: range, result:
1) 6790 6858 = 16.1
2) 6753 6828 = 16.1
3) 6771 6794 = 16.2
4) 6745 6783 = 16.1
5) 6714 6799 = 16.1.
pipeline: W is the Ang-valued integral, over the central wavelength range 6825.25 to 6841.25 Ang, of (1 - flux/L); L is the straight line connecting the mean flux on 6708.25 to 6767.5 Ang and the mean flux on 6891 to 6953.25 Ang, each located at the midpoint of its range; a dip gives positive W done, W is -0.2 Ang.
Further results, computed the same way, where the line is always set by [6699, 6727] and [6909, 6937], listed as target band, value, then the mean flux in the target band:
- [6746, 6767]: 0.1 Ang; 16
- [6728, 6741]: -0.1 Ang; 16.3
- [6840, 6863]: -0.1 Ang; 16.1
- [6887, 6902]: -0.1 Ang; 16.1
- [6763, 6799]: -0.1 Ang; 16.1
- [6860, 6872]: 0.0 Ang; 15.9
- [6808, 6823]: 0.0 Ang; 16.1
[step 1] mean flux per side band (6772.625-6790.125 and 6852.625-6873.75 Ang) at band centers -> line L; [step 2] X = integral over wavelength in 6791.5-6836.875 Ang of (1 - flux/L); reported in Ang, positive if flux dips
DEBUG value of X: -0.1 Ang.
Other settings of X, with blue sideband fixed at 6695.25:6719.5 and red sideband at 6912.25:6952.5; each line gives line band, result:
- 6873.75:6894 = 0.1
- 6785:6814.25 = -0.1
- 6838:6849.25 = -0.1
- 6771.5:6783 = -0.1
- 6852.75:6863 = 0.0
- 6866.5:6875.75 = 0.0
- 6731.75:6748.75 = -0.1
